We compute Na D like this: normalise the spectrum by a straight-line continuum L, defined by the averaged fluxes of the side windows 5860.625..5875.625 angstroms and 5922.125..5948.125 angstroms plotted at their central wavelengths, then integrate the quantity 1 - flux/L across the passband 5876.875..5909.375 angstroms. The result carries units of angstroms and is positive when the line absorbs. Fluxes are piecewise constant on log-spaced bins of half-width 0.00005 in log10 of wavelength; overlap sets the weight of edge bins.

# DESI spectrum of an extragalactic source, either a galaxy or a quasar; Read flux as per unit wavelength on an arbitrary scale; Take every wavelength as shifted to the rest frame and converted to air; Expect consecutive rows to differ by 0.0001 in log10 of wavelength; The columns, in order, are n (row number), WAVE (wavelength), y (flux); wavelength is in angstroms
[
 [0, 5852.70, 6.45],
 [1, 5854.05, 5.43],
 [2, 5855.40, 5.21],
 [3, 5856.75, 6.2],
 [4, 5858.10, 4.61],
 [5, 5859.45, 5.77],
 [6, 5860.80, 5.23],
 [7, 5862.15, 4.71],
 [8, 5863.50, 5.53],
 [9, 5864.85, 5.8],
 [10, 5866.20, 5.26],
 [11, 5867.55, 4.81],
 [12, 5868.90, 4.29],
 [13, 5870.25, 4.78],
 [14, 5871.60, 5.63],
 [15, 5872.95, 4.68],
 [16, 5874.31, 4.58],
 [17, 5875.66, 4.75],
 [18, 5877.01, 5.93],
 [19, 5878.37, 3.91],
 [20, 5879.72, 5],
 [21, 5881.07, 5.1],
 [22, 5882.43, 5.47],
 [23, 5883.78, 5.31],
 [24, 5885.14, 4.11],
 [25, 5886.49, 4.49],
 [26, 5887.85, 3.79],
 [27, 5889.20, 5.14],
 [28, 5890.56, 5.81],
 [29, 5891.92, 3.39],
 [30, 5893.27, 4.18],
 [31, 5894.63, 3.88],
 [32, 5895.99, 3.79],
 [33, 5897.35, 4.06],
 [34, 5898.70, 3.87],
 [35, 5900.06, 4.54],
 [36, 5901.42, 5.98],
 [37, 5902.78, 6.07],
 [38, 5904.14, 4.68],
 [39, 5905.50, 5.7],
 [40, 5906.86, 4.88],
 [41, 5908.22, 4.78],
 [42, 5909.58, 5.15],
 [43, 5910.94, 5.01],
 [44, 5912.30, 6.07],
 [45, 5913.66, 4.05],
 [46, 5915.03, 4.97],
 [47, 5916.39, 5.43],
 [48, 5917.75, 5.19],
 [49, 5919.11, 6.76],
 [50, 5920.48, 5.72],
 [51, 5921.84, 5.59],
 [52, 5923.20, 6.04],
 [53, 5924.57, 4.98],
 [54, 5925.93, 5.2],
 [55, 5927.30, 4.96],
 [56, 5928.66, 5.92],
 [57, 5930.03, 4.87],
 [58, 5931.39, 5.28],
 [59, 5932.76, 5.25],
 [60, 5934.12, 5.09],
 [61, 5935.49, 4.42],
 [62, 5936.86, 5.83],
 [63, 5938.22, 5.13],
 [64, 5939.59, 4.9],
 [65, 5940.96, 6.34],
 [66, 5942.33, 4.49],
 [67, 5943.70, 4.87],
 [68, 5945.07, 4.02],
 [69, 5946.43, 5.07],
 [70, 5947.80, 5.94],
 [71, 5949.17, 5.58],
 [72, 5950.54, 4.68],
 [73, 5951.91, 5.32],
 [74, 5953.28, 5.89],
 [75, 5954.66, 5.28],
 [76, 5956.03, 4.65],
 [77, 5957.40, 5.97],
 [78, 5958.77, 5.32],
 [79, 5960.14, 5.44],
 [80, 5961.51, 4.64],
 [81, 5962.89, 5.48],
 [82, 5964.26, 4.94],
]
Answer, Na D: 2.21 angstroms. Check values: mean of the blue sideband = 5.01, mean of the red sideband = 5.19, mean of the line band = 4.73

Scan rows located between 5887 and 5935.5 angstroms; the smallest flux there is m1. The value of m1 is 3.39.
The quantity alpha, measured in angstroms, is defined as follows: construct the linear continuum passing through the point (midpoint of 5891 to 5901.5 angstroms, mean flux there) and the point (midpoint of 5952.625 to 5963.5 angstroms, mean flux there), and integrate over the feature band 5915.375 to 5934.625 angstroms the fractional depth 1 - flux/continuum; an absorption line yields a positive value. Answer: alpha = -3.1 angstroms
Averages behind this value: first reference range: 4.15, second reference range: 5.33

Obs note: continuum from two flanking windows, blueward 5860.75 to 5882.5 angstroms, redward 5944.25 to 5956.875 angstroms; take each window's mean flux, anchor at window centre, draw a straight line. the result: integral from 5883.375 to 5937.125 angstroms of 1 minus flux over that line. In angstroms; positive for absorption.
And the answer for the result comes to 0.95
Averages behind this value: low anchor 5.01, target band 5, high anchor 5.17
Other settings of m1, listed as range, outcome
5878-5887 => 3.91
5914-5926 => 4.97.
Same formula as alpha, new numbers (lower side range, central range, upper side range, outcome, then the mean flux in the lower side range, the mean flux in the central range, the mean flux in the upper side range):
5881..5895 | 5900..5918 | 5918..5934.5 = -0.5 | 4.6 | 5.2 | 5.47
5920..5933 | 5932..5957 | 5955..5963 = 0.6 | 5.38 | 5.16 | 5.24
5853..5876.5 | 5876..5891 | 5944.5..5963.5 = 0.8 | 5.16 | 4.9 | 5.24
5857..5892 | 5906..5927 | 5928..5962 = -0.9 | 4.96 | 5.32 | 5.21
